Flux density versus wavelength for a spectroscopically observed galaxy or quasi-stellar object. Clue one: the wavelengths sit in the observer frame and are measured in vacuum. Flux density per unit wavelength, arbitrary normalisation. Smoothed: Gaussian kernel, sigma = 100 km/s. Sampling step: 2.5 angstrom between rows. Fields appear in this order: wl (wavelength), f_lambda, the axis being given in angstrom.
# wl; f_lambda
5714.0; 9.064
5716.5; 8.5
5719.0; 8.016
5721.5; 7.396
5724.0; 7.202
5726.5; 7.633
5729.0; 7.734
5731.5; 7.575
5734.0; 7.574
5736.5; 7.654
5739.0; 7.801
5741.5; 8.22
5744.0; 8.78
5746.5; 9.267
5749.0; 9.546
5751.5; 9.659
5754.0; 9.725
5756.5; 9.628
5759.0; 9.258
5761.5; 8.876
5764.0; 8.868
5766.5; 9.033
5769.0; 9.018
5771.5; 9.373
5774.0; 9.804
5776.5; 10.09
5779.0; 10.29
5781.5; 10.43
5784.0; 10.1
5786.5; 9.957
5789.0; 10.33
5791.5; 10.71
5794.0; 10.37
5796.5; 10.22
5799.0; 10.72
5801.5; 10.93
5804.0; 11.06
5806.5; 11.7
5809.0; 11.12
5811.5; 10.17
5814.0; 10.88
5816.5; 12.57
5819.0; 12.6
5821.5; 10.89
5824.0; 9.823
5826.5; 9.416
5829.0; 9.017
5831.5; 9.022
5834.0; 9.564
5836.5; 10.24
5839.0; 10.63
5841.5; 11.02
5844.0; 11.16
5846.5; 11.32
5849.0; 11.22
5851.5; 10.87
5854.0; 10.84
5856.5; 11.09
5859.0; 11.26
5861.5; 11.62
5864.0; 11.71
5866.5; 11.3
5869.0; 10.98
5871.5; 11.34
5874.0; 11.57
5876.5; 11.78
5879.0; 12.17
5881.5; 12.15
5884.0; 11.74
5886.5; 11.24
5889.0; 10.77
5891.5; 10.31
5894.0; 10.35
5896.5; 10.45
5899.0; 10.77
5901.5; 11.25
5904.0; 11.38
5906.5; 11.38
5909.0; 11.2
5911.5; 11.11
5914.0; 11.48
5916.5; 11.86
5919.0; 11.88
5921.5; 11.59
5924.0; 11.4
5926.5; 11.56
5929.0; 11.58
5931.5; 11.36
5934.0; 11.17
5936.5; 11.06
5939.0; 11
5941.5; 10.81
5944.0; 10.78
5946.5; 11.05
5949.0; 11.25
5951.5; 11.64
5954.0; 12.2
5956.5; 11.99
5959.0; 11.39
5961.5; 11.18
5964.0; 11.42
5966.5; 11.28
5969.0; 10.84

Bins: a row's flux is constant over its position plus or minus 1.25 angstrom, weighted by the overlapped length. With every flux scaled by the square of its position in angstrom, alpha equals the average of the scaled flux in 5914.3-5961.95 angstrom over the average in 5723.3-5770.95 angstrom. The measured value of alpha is 1.41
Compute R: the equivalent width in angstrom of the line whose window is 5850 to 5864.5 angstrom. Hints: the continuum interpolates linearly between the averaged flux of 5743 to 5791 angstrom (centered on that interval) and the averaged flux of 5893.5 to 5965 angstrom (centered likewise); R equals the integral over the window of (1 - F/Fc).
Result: -0.9 angstrom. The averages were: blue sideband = 9.6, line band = 11.2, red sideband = 11.3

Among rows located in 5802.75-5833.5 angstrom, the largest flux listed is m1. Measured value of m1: 12.6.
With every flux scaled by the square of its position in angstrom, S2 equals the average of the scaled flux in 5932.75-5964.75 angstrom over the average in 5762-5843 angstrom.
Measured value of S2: 1.15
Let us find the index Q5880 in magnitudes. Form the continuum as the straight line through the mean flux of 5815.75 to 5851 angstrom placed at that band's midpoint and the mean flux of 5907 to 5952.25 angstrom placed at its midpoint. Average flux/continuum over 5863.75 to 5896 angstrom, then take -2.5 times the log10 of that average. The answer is -0.04 mag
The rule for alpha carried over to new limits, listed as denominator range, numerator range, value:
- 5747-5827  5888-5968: 1.15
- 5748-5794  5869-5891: 1.23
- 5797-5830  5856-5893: 1.07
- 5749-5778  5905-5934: 1.29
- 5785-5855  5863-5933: 1.09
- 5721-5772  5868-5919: 1.38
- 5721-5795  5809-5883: 1.25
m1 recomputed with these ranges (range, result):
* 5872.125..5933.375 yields 12.17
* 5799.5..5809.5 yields 11.7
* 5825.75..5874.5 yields 11.71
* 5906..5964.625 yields 12.2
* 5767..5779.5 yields 10.29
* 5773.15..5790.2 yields 10.43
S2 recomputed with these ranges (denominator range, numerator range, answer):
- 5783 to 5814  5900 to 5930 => 1.12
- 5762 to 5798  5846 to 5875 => 1.17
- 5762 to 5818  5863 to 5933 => 1.14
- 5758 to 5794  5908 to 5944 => 1.22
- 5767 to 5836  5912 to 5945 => 1.14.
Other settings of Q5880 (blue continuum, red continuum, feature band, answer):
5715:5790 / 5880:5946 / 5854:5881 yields -0.09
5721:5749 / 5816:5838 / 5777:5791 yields -0.12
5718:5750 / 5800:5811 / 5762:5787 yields 0.01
